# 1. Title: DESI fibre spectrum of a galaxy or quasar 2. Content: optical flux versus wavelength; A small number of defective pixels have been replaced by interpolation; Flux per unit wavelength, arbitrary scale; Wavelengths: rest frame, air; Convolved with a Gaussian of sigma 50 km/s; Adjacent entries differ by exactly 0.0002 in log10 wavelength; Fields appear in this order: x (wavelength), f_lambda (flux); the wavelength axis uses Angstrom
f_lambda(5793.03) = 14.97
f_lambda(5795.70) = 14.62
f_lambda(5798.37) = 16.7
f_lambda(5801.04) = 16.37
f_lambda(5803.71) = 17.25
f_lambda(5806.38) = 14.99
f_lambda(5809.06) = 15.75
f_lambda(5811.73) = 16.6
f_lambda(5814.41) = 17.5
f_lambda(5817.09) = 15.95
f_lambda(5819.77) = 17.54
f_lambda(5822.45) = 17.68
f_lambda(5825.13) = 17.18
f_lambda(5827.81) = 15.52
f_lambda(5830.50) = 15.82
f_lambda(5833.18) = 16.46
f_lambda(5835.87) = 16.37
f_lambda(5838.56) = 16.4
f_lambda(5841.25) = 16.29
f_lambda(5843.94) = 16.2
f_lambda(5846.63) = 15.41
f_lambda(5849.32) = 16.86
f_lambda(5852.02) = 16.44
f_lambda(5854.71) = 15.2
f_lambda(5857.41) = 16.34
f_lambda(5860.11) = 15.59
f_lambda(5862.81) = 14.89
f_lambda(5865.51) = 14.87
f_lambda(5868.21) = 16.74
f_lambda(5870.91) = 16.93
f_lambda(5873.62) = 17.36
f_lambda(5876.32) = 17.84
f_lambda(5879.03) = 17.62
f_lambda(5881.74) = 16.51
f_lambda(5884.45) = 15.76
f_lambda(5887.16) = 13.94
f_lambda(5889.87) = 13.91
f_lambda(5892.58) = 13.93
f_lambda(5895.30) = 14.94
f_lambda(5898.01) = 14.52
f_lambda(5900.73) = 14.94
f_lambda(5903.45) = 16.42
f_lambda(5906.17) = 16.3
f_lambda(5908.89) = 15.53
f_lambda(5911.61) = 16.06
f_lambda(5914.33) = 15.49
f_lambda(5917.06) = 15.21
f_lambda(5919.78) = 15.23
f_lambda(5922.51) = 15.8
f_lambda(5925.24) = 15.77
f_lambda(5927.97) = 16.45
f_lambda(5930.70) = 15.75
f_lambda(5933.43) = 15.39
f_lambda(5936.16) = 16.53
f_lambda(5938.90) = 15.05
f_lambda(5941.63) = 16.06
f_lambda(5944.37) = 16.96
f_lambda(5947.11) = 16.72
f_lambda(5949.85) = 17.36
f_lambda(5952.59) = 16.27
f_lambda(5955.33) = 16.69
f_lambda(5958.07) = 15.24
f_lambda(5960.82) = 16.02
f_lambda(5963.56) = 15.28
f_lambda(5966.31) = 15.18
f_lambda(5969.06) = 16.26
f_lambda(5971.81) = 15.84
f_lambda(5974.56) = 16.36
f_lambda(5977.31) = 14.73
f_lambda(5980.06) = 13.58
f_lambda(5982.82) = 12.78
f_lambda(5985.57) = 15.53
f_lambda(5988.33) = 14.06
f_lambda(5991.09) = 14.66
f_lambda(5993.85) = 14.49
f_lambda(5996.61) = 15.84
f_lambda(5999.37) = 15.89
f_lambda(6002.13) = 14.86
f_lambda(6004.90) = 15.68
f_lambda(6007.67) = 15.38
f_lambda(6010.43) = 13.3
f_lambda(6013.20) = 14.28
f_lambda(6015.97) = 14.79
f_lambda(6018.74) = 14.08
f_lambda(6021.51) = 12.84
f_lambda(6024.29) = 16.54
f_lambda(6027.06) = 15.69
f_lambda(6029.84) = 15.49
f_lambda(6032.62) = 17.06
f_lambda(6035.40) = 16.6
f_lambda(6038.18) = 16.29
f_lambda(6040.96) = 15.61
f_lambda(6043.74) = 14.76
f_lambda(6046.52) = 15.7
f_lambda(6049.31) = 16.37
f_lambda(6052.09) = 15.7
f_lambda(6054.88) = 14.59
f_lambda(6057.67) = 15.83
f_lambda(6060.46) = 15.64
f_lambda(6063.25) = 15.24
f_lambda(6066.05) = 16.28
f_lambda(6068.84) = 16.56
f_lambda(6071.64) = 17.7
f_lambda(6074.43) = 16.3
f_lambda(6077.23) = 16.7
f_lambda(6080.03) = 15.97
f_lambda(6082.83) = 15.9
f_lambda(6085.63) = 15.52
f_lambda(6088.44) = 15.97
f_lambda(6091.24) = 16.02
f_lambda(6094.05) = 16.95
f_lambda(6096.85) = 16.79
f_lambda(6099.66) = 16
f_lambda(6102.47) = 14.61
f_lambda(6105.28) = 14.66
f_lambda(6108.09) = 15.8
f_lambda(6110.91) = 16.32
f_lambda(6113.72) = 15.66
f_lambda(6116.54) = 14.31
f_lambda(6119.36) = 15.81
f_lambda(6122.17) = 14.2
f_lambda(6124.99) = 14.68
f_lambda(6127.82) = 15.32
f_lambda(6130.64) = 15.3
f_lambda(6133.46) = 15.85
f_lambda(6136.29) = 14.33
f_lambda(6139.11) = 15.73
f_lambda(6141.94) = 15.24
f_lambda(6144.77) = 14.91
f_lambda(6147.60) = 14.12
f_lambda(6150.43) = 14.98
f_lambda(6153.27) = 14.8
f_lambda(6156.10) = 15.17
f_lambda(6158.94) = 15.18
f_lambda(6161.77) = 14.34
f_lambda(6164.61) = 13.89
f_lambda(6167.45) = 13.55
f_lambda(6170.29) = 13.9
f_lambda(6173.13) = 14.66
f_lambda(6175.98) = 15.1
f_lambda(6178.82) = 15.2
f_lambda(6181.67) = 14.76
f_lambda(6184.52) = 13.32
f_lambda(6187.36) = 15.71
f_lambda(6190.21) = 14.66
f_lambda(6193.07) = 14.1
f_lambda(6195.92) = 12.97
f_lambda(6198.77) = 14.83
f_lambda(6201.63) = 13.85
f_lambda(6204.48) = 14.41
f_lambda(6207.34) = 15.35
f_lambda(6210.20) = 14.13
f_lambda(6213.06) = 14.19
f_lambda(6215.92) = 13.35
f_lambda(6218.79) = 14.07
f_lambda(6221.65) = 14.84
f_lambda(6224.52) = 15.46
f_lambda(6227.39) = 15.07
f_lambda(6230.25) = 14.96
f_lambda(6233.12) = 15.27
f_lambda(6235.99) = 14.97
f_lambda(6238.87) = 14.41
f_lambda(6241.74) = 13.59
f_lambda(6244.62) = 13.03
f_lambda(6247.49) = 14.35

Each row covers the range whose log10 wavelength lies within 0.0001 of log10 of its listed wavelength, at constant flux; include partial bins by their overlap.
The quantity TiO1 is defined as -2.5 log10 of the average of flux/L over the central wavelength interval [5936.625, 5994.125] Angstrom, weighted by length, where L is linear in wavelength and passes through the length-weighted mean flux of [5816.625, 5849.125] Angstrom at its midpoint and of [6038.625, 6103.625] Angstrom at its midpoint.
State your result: 0.04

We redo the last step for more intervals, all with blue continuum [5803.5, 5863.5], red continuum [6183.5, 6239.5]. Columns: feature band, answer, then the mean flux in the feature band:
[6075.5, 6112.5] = -0.062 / 15.9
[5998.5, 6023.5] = 0.062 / 14.6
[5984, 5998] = 0.046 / 14.9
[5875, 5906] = 0.034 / 15.5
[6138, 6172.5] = 0.010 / 14.6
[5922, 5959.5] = -0.026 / 16.2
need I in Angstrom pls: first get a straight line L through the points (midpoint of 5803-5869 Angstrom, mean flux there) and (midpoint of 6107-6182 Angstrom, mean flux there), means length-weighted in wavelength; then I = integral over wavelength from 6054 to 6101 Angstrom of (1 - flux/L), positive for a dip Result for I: -2.9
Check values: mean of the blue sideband 16.2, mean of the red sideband 14.9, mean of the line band 16.1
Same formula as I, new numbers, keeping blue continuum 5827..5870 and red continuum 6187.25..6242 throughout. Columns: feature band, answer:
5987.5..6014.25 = 0.9 Angstrom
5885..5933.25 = 1.3 Angstrom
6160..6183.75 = 0.4 Angstrom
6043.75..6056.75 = -0.3 Angstrom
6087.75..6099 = -1.1 Angstrom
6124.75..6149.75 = -0.4 Angstrom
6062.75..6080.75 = -1.7 Angstrom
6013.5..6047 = -0.4 Angstrom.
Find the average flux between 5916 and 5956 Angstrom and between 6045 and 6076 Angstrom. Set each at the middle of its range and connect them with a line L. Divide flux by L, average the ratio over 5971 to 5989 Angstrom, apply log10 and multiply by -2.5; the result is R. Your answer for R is 0.10 mag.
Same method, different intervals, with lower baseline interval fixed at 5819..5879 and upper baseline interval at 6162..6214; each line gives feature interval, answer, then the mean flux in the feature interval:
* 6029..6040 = -0.075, 16.4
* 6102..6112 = -0.038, 15.4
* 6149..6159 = -0.032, 15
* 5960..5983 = 0.031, 15.2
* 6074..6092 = -0.074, 16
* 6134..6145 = -0.035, 15.1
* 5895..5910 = 0.040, 15.5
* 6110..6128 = -0.027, 15.1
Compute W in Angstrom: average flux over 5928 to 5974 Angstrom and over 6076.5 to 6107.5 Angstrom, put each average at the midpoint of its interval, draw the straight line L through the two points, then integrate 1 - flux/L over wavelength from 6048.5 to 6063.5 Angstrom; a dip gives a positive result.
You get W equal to 0.36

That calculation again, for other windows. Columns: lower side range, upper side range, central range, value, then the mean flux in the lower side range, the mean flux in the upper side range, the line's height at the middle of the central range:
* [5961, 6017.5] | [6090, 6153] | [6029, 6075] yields -2.6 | 15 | 15.3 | 15.1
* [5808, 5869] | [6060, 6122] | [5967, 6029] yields 4.4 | 16.2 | 15.9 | 16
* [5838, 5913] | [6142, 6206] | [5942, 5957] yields -1.2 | 15.8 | 14.5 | 15.5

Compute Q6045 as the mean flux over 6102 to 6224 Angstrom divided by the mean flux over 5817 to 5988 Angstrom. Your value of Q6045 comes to 0.93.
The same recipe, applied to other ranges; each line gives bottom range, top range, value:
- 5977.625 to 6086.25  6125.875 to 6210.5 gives 0.95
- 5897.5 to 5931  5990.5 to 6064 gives 0.98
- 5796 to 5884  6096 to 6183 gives 0.92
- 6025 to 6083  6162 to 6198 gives 0.90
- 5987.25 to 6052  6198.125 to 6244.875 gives 0.95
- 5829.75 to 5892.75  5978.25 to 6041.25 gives 0.94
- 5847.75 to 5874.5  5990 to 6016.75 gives 0.93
